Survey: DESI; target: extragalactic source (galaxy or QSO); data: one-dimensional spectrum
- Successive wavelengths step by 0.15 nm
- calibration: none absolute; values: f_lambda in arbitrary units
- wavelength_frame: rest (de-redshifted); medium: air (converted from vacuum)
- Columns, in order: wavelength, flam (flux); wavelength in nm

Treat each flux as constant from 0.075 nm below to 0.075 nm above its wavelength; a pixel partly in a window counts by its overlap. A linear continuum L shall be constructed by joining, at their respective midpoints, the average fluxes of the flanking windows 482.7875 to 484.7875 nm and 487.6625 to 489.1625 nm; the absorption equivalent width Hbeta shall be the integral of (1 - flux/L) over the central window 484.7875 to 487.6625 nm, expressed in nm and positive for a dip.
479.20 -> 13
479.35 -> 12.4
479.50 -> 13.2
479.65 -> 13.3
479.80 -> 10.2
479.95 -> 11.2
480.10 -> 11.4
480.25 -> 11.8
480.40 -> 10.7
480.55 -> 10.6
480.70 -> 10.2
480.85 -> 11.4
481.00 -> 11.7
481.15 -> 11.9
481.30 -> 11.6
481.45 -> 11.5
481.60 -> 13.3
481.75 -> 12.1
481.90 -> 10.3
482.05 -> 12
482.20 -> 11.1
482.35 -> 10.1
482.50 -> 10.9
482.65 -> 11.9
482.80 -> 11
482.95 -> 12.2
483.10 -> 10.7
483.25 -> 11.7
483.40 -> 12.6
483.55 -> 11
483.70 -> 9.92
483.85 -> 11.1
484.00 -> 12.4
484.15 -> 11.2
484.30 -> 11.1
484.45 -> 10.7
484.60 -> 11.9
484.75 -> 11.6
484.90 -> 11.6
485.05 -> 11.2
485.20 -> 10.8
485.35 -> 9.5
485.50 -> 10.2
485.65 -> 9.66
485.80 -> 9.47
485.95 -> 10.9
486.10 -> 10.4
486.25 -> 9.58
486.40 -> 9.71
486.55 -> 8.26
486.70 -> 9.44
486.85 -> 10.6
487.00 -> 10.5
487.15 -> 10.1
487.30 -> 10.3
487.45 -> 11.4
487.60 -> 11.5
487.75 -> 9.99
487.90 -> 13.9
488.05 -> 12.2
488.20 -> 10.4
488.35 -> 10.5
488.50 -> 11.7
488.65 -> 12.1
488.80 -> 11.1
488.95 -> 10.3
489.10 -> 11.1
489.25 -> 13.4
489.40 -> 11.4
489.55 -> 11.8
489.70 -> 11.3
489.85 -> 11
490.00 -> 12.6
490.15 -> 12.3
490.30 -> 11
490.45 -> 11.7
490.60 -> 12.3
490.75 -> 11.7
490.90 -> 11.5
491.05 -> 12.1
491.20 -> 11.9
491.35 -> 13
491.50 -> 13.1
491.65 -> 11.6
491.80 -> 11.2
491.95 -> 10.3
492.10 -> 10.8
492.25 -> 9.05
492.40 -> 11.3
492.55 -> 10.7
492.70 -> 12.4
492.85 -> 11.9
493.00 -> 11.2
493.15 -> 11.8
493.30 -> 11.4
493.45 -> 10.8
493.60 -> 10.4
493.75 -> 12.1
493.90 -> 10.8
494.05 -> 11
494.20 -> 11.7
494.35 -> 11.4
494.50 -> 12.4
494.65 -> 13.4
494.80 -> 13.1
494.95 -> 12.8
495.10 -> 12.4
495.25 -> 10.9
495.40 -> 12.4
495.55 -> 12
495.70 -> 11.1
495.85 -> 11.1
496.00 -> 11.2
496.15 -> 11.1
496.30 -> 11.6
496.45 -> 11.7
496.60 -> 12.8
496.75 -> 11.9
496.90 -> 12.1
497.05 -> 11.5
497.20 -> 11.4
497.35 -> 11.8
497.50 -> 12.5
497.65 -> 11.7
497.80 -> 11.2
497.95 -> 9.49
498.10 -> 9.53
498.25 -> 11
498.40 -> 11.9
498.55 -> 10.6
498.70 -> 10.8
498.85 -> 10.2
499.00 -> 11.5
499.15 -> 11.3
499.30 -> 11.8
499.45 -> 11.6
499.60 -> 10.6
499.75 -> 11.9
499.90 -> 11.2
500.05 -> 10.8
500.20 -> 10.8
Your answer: 0.27 nm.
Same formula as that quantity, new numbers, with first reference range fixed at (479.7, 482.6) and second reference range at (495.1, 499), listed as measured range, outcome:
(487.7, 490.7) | -0.078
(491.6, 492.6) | 0.058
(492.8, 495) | -0.074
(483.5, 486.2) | 0.120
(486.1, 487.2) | 0.149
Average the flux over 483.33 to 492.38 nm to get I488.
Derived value 11.1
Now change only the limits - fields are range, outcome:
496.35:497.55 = 11.9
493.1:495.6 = 11.8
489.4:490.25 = 11.7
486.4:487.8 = 10.2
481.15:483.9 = 11.4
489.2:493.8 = 11.6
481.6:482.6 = 11.3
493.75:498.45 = 11.6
